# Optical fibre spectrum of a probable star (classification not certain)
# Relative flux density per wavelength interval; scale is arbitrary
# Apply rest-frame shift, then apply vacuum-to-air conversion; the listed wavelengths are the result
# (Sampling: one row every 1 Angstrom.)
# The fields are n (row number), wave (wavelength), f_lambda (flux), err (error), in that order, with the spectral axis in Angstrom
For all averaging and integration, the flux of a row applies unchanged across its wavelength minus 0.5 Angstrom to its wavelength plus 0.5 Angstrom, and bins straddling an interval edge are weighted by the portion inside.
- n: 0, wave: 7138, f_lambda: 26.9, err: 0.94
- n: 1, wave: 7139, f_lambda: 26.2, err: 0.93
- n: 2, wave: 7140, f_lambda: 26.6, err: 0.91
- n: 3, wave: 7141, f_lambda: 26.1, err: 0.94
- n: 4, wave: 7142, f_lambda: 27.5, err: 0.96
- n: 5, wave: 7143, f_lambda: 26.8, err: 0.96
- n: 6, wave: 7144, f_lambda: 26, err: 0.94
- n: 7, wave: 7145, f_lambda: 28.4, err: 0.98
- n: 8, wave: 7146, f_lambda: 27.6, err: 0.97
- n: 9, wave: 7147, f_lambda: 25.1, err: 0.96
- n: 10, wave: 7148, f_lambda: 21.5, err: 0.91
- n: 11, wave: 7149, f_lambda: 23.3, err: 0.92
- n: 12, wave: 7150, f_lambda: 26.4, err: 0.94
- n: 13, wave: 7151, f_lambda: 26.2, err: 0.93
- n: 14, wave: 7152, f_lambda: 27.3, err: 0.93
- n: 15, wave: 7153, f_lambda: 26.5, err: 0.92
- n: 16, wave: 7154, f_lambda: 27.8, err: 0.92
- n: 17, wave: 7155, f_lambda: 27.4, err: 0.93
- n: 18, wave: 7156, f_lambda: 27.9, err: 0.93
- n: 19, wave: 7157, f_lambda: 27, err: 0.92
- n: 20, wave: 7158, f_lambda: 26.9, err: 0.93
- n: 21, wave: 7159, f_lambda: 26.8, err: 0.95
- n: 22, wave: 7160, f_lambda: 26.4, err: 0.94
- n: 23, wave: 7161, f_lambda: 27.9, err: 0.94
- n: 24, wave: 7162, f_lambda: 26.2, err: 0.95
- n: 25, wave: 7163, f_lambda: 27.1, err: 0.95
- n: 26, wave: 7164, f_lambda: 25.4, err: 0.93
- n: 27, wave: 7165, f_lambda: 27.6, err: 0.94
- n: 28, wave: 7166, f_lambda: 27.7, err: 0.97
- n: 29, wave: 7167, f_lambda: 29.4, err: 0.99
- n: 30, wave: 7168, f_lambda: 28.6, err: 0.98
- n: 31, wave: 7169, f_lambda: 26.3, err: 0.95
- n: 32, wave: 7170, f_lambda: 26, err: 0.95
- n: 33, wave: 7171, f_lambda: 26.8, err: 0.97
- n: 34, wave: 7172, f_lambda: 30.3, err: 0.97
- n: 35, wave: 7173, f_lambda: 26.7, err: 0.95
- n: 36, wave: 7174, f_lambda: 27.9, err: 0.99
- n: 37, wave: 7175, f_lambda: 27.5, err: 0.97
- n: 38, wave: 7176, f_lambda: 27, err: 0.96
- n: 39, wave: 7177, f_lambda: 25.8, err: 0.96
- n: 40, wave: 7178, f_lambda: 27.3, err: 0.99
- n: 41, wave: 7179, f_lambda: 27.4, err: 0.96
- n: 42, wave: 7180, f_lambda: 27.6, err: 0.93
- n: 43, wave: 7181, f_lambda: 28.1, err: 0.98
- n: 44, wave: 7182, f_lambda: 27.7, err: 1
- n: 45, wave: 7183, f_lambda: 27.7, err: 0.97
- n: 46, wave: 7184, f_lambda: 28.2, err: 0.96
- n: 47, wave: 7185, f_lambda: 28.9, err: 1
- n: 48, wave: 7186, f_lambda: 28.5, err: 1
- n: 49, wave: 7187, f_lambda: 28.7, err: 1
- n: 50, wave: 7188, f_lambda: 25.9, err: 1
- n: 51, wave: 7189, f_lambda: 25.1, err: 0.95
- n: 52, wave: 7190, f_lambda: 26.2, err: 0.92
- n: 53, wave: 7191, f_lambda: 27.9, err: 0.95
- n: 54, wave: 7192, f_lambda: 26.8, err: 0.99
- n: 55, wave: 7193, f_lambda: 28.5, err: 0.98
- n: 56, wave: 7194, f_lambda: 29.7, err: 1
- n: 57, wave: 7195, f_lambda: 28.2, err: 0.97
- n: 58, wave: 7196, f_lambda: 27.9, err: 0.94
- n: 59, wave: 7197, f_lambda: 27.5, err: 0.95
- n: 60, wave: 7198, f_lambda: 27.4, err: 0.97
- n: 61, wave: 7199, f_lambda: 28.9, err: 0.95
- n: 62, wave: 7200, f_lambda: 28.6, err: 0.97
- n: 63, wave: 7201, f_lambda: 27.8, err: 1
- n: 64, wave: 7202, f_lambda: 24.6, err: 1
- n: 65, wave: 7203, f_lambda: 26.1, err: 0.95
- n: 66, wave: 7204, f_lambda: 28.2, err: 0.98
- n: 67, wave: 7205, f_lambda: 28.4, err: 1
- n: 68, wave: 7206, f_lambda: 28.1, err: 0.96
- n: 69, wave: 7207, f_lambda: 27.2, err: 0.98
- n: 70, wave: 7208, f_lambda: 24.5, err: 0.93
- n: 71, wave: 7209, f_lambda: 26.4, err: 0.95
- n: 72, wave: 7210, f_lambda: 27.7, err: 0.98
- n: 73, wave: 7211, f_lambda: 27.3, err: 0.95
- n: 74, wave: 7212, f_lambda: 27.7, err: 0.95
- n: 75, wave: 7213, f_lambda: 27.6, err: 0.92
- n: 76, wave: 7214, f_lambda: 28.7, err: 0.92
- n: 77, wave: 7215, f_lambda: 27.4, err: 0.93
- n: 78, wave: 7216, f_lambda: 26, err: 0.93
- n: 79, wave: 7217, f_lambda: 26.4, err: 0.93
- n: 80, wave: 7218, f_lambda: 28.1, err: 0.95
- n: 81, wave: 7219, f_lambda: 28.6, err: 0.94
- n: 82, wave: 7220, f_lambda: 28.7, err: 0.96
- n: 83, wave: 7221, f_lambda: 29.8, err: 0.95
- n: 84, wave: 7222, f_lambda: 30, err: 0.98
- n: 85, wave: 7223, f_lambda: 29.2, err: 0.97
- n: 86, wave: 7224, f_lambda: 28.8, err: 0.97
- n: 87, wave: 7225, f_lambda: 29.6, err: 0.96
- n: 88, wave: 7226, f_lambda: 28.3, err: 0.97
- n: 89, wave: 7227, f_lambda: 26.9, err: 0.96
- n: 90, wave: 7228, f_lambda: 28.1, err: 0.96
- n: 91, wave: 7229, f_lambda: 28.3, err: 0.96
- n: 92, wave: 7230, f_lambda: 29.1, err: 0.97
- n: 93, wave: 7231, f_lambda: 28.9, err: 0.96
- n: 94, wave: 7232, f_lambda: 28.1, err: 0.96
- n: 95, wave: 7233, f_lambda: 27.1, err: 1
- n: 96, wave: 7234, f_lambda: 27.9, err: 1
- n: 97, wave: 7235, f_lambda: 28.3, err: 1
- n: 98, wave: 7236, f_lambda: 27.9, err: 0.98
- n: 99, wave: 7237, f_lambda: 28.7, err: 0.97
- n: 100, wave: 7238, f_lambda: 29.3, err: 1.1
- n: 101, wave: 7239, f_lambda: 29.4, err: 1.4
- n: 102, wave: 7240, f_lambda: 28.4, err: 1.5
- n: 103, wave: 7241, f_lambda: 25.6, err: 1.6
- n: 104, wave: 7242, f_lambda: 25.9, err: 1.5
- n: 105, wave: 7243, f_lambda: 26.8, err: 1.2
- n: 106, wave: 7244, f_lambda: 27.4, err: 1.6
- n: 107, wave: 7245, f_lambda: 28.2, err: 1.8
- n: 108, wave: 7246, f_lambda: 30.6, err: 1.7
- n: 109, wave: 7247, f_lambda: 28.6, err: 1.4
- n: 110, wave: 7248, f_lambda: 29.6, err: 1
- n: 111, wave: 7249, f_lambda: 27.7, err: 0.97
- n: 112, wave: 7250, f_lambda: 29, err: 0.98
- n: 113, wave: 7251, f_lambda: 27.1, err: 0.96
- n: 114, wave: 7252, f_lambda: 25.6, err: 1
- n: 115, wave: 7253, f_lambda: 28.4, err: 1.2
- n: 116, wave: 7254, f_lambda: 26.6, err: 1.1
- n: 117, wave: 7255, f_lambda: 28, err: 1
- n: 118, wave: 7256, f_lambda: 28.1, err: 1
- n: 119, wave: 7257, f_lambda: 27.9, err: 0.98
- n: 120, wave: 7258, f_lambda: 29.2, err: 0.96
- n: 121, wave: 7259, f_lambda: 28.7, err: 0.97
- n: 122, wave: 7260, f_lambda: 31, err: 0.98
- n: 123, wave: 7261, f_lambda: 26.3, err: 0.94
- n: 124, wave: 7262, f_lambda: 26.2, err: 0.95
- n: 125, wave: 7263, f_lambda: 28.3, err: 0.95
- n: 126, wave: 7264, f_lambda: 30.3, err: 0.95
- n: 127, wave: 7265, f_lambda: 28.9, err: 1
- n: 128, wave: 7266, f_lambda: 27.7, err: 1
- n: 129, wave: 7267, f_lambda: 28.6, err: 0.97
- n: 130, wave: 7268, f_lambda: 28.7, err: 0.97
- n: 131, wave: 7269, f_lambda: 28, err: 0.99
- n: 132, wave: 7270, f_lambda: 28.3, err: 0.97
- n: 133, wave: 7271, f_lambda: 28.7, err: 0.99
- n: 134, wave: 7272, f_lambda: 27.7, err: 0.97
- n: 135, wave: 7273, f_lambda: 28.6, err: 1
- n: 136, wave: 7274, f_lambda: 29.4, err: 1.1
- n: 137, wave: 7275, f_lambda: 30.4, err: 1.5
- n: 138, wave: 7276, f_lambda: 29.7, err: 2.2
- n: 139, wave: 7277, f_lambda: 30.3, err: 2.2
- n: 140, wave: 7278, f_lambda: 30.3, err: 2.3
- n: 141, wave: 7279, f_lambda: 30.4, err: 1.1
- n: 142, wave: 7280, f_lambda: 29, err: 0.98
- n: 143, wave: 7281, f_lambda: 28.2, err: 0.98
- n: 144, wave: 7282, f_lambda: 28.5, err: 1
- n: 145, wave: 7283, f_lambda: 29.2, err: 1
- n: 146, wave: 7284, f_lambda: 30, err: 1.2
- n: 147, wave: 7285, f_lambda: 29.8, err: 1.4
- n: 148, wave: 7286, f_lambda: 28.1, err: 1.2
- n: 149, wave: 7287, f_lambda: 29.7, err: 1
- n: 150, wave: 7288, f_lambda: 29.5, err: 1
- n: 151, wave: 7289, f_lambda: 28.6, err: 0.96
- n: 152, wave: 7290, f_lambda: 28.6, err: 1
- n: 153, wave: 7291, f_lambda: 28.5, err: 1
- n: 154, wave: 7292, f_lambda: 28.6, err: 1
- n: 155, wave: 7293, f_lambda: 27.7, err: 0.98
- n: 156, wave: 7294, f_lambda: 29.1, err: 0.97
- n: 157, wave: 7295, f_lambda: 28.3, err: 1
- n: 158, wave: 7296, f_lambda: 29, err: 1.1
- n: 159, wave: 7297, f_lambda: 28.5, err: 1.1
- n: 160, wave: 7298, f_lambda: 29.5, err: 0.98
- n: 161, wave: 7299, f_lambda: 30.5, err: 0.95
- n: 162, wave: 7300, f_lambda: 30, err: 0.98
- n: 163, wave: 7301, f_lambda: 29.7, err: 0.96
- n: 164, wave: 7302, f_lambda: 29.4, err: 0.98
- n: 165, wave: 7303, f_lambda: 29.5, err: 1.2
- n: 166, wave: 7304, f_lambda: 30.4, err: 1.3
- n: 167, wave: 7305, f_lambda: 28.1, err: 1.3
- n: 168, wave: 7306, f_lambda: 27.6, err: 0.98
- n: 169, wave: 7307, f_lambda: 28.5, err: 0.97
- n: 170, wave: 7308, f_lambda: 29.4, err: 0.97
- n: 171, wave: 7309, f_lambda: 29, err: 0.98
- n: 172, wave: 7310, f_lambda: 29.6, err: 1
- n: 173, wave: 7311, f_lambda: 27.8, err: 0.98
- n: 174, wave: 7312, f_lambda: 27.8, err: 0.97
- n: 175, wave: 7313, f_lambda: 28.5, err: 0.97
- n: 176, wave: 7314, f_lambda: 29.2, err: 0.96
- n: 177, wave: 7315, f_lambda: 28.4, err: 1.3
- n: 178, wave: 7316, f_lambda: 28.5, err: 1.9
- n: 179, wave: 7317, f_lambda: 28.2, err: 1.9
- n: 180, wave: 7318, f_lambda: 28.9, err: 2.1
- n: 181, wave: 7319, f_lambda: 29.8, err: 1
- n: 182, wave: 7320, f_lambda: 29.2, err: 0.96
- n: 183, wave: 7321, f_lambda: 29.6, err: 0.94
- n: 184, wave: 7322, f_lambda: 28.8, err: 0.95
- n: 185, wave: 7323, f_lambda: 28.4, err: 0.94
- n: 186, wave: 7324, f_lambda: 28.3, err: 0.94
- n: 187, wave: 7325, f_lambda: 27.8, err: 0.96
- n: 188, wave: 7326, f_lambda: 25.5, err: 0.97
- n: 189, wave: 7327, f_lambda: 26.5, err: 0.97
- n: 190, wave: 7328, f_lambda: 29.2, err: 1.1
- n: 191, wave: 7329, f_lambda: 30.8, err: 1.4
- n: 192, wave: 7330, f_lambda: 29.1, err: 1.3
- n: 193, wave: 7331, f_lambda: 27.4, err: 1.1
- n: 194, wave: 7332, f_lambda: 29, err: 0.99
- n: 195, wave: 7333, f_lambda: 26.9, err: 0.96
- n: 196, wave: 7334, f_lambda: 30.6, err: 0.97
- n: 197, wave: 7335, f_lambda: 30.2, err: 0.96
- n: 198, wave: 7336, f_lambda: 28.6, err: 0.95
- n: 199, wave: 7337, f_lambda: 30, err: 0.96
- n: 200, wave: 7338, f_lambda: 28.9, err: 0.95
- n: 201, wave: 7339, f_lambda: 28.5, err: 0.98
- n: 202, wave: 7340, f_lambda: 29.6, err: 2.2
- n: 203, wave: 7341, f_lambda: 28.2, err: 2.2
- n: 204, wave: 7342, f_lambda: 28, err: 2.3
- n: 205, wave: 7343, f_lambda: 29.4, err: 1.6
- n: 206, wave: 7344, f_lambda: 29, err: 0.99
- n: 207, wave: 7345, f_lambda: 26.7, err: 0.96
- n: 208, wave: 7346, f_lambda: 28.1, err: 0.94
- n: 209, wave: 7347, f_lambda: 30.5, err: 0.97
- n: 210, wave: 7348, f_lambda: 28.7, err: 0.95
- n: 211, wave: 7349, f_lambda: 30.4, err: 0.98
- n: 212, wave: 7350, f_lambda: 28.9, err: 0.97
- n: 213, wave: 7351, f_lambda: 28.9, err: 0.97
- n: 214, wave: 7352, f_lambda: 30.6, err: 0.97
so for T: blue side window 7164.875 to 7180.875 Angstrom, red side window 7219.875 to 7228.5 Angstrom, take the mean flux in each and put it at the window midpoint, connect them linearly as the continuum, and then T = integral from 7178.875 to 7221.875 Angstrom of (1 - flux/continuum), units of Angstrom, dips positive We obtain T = 0.9 Angstrom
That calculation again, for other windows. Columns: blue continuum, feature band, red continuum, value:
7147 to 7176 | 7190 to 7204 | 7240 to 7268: -0.2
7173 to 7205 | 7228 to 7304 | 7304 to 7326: -1.1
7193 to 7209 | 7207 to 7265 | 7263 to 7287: 0.5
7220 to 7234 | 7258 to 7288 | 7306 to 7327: -0.4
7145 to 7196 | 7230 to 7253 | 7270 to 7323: 0.1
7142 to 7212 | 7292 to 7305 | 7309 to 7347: -0.4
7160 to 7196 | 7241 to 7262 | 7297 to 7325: 0.3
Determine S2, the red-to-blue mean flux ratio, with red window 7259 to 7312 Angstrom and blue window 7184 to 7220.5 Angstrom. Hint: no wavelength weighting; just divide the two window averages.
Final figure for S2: 1.1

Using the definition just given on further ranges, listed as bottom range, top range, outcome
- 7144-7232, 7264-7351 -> 1.05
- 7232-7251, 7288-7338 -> 1.02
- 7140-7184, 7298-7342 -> 1.07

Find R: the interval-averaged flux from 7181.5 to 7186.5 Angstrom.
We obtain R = 28.2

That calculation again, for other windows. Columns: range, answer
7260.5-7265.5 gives 28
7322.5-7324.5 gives 28.4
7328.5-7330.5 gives 30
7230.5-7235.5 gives 28.1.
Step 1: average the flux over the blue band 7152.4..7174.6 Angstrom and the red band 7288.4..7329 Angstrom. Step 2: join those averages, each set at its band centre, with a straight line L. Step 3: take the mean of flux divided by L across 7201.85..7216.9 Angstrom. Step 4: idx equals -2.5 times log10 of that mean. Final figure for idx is 0.03 mag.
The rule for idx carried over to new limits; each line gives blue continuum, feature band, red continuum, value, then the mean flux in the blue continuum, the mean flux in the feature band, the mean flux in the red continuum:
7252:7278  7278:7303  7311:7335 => -0.022 mag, 28.5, 29.1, 28.6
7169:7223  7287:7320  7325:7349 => -0.018 mag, 27.6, 28.9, 28.7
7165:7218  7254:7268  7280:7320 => 0.003 mag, 27.5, 28.3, 28.9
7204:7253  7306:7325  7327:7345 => 0.000 mag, 28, 28.7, 28.9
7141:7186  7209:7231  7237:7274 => -0.017 mag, 27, 28.2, 28.2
